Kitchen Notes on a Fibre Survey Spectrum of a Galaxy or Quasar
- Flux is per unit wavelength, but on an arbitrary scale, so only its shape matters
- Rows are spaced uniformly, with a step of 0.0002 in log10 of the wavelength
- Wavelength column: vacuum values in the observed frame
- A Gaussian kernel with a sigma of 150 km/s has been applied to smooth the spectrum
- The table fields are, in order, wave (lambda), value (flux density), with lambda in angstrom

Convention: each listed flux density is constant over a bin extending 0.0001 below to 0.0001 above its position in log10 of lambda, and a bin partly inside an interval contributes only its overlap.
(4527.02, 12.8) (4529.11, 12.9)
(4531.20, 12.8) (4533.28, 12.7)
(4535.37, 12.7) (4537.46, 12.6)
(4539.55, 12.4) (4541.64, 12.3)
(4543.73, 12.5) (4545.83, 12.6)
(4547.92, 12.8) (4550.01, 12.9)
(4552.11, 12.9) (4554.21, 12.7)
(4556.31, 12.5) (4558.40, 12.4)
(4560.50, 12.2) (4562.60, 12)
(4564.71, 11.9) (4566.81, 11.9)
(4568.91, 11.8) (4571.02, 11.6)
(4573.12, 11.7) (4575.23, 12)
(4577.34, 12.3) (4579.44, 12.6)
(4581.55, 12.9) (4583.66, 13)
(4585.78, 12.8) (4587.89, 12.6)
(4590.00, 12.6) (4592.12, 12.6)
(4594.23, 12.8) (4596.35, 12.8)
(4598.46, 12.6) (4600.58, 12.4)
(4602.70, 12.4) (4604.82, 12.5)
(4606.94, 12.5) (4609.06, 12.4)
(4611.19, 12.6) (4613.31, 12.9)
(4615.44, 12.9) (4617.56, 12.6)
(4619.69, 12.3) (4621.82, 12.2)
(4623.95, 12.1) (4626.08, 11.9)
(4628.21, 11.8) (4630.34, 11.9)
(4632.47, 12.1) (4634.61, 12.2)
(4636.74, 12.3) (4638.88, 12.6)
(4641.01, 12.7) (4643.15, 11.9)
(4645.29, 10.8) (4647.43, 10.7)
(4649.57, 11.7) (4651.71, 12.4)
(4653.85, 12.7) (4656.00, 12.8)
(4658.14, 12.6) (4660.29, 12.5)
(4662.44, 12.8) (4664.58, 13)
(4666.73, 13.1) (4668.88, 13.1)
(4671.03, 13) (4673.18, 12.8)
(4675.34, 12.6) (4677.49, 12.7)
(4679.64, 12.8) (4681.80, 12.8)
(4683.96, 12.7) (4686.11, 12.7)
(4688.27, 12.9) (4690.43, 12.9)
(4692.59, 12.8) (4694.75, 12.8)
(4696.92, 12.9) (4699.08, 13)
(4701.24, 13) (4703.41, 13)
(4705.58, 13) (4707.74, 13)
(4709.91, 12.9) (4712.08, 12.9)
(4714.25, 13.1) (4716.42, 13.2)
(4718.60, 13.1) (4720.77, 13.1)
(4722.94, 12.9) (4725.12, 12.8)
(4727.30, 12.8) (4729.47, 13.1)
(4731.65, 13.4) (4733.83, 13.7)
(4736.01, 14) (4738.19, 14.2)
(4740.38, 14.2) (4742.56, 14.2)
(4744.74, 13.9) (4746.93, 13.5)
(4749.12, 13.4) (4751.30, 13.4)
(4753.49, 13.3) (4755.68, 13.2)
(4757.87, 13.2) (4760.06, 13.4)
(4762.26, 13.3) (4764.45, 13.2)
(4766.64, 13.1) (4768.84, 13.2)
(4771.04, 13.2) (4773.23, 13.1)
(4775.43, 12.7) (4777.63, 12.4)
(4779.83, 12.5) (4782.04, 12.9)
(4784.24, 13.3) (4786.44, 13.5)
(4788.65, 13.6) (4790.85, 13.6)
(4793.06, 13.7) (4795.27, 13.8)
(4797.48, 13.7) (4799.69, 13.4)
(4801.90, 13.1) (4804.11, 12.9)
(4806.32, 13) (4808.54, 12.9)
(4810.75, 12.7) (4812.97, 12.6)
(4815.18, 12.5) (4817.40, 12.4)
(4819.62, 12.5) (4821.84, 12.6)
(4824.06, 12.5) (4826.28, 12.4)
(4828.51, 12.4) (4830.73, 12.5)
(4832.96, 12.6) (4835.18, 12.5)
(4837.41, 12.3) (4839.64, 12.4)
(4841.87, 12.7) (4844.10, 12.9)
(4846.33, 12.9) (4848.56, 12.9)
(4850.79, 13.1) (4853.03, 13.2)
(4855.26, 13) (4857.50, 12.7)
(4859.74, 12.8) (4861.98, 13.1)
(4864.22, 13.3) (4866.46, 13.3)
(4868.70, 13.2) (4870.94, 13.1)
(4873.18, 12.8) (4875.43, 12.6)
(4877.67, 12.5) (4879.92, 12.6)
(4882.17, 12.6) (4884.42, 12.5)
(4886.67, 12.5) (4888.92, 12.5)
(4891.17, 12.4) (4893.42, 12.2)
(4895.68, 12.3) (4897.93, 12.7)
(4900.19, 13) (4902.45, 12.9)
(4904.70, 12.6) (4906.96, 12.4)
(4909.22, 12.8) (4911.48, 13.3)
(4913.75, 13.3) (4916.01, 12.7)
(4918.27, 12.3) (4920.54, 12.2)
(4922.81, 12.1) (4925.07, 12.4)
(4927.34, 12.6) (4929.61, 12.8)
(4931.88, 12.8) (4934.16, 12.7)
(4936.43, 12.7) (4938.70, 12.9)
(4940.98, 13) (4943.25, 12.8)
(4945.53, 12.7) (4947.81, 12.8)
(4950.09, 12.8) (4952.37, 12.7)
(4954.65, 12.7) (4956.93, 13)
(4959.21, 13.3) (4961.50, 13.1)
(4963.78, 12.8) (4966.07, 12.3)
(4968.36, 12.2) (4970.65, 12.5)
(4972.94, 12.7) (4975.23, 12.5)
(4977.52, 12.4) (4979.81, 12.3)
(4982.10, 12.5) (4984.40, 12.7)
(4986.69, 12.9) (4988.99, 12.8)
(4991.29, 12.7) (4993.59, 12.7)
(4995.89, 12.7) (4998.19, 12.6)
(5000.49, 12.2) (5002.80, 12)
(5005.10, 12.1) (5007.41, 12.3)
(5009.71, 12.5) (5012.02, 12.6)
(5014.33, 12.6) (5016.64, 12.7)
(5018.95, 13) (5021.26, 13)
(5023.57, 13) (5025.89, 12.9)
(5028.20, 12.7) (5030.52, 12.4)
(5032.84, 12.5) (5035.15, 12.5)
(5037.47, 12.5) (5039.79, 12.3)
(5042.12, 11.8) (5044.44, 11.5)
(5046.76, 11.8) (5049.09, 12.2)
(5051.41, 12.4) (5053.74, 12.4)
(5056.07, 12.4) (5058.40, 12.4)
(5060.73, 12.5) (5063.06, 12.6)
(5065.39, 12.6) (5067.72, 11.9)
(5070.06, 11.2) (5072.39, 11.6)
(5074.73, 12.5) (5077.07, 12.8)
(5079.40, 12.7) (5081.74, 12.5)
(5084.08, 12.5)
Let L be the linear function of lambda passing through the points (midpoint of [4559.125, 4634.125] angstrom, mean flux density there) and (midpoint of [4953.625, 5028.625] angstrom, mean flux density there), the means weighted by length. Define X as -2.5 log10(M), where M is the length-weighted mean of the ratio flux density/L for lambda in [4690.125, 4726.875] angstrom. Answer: -0.046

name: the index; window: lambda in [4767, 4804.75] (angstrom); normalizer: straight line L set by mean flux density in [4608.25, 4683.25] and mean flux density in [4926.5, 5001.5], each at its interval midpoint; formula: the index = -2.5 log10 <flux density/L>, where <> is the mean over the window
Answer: -0.057 mag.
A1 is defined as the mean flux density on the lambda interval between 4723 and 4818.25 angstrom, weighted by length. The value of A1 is 13.3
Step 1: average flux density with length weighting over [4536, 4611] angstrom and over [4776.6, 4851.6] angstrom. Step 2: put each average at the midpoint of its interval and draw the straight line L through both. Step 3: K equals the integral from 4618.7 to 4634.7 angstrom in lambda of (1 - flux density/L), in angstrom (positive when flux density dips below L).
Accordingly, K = 0.6 angstrom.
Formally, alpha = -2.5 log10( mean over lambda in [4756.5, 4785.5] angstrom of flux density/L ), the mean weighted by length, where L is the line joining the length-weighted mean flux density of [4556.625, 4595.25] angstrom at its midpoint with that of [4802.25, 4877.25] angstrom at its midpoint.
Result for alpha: -0.03 mag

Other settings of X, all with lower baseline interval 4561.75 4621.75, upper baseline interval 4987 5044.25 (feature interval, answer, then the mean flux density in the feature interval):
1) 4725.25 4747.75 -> -0.10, 13.7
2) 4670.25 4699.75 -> -0.03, 12.8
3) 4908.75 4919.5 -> -0.03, 12.9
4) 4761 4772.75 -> -0.06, 13.2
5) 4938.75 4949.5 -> -0.03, 12.8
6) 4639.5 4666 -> 0.02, 12.2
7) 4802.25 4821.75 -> -0.02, 12.7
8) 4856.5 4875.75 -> -0.04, 13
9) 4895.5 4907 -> -0.02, 12.7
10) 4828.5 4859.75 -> -0.02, 12.7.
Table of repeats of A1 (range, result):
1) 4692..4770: 13.3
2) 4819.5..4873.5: 12.8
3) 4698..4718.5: 13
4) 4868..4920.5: 12.7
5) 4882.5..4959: 12.7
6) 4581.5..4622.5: 12.6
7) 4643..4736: 12.8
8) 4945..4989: 12.7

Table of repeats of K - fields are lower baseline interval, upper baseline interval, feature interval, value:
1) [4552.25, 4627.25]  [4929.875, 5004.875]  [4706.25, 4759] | -3.6 angstrom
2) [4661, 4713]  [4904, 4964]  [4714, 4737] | -0.6 angstrom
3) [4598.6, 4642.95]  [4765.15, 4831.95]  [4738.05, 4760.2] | -1.4 angstrom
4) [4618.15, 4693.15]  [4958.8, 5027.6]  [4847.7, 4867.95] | -0.8 angstrom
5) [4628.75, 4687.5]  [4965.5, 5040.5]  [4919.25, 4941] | -0.1 angstrom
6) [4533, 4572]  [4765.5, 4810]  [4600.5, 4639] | 0.8 angstrom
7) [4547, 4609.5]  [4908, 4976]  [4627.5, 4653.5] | 1.1 angstrom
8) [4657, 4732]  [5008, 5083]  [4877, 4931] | 0.1 angstrom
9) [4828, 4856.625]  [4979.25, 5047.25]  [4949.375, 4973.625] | -0.3 angstrom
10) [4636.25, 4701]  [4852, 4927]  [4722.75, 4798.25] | -4.3 angstrom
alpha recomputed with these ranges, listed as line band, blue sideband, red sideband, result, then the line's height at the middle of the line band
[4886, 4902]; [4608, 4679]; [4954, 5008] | 0.00 mag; 12.5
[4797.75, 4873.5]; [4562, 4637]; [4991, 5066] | -0.03 mag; 12.4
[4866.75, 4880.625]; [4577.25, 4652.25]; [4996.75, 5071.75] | -0.04 mag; 12.4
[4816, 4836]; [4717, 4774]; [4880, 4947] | 0.05 mag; 13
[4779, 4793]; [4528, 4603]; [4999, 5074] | -0.07 mag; 12.4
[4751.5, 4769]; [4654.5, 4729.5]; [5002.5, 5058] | -0.04 mag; 12.8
